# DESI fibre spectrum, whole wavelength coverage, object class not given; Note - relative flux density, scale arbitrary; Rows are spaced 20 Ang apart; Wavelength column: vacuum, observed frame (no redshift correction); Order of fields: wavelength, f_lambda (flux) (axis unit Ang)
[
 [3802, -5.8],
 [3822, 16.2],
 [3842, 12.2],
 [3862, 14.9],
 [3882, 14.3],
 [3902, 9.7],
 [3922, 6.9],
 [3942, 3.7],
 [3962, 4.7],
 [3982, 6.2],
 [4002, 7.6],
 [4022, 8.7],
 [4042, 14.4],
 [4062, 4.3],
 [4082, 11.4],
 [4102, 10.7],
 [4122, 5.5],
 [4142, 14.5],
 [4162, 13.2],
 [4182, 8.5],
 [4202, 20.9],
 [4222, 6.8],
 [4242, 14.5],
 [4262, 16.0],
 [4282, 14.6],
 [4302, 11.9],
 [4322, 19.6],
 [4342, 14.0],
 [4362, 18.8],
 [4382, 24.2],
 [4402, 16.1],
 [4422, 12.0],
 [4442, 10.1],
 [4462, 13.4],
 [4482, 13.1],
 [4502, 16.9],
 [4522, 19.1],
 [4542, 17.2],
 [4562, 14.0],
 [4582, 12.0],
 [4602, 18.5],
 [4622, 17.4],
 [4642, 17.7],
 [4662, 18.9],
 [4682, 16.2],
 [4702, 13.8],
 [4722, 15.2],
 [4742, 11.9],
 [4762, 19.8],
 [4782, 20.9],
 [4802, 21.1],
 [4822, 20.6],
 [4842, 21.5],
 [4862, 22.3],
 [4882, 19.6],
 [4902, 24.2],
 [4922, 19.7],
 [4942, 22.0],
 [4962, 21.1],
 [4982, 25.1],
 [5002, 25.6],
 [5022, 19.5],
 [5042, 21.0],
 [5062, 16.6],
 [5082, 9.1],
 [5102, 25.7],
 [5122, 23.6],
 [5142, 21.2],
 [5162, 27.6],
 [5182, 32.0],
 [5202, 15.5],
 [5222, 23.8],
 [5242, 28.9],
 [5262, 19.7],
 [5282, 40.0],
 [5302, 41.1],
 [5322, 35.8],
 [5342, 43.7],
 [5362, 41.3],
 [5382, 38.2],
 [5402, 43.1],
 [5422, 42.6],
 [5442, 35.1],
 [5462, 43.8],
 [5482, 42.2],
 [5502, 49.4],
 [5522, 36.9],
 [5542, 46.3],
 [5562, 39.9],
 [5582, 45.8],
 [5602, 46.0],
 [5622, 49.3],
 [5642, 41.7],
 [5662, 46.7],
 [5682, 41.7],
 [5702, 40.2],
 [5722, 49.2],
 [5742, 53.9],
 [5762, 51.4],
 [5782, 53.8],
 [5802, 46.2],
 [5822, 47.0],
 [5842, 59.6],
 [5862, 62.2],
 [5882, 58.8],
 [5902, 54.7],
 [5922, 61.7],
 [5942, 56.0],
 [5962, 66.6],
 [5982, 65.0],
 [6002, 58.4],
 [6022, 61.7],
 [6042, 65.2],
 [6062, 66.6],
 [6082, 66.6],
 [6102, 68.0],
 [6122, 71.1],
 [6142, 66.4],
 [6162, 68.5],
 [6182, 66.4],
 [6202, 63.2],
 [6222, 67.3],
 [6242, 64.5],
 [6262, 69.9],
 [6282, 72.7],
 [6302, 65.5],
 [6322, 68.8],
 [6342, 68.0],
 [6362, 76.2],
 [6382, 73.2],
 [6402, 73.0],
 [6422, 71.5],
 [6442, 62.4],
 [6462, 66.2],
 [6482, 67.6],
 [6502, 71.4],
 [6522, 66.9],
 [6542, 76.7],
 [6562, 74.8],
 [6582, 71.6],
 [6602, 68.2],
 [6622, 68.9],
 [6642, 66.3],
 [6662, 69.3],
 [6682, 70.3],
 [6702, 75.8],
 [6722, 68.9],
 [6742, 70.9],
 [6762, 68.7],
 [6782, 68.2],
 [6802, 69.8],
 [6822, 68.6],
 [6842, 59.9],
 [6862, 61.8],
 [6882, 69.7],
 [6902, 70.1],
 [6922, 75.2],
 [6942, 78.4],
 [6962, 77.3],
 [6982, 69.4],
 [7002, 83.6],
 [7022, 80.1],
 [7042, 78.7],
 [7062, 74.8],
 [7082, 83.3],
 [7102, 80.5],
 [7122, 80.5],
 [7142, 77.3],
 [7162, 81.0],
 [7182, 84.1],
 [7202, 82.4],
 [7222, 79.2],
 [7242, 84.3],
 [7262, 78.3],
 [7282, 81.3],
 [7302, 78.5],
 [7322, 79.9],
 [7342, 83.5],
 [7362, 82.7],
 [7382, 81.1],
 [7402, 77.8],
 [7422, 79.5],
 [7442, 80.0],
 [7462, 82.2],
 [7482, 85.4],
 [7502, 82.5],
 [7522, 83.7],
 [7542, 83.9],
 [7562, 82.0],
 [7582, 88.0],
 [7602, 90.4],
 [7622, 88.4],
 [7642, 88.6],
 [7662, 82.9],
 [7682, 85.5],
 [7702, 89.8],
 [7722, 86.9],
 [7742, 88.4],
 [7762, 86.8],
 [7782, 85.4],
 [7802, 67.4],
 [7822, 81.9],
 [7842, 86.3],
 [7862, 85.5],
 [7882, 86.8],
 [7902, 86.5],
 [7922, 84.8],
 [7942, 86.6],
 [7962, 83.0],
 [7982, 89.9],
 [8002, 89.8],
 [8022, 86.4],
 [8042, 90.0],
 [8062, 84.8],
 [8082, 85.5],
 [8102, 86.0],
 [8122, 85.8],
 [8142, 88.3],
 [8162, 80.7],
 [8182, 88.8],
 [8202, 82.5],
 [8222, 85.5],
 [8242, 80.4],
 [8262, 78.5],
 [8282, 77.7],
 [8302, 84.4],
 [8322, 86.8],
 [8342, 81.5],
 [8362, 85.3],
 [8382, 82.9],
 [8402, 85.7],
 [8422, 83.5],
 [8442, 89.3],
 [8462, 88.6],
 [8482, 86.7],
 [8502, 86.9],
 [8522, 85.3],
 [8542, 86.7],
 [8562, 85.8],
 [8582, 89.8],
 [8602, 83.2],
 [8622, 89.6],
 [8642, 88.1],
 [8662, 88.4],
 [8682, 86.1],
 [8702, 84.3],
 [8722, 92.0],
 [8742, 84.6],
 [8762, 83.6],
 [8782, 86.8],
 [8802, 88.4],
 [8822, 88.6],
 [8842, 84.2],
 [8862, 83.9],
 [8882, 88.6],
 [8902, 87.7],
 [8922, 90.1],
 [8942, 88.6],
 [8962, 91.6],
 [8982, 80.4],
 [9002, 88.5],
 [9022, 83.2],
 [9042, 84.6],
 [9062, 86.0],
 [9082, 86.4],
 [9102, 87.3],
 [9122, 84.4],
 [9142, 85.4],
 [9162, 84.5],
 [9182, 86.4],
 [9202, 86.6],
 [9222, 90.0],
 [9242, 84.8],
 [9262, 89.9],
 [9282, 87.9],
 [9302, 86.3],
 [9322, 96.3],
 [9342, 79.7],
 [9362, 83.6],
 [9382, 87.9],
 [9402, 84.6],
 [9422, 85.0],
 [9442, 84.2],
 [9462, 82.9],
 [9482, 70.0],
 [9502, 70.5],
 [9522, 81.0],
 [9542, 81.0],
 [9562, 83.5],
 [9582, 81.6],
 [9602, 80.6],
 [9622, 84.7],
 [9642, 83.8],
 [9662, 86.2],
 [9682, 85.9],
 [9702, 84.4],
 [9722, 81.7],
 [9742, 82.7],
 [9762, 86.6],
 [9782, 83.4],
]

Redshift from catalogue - 0.324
